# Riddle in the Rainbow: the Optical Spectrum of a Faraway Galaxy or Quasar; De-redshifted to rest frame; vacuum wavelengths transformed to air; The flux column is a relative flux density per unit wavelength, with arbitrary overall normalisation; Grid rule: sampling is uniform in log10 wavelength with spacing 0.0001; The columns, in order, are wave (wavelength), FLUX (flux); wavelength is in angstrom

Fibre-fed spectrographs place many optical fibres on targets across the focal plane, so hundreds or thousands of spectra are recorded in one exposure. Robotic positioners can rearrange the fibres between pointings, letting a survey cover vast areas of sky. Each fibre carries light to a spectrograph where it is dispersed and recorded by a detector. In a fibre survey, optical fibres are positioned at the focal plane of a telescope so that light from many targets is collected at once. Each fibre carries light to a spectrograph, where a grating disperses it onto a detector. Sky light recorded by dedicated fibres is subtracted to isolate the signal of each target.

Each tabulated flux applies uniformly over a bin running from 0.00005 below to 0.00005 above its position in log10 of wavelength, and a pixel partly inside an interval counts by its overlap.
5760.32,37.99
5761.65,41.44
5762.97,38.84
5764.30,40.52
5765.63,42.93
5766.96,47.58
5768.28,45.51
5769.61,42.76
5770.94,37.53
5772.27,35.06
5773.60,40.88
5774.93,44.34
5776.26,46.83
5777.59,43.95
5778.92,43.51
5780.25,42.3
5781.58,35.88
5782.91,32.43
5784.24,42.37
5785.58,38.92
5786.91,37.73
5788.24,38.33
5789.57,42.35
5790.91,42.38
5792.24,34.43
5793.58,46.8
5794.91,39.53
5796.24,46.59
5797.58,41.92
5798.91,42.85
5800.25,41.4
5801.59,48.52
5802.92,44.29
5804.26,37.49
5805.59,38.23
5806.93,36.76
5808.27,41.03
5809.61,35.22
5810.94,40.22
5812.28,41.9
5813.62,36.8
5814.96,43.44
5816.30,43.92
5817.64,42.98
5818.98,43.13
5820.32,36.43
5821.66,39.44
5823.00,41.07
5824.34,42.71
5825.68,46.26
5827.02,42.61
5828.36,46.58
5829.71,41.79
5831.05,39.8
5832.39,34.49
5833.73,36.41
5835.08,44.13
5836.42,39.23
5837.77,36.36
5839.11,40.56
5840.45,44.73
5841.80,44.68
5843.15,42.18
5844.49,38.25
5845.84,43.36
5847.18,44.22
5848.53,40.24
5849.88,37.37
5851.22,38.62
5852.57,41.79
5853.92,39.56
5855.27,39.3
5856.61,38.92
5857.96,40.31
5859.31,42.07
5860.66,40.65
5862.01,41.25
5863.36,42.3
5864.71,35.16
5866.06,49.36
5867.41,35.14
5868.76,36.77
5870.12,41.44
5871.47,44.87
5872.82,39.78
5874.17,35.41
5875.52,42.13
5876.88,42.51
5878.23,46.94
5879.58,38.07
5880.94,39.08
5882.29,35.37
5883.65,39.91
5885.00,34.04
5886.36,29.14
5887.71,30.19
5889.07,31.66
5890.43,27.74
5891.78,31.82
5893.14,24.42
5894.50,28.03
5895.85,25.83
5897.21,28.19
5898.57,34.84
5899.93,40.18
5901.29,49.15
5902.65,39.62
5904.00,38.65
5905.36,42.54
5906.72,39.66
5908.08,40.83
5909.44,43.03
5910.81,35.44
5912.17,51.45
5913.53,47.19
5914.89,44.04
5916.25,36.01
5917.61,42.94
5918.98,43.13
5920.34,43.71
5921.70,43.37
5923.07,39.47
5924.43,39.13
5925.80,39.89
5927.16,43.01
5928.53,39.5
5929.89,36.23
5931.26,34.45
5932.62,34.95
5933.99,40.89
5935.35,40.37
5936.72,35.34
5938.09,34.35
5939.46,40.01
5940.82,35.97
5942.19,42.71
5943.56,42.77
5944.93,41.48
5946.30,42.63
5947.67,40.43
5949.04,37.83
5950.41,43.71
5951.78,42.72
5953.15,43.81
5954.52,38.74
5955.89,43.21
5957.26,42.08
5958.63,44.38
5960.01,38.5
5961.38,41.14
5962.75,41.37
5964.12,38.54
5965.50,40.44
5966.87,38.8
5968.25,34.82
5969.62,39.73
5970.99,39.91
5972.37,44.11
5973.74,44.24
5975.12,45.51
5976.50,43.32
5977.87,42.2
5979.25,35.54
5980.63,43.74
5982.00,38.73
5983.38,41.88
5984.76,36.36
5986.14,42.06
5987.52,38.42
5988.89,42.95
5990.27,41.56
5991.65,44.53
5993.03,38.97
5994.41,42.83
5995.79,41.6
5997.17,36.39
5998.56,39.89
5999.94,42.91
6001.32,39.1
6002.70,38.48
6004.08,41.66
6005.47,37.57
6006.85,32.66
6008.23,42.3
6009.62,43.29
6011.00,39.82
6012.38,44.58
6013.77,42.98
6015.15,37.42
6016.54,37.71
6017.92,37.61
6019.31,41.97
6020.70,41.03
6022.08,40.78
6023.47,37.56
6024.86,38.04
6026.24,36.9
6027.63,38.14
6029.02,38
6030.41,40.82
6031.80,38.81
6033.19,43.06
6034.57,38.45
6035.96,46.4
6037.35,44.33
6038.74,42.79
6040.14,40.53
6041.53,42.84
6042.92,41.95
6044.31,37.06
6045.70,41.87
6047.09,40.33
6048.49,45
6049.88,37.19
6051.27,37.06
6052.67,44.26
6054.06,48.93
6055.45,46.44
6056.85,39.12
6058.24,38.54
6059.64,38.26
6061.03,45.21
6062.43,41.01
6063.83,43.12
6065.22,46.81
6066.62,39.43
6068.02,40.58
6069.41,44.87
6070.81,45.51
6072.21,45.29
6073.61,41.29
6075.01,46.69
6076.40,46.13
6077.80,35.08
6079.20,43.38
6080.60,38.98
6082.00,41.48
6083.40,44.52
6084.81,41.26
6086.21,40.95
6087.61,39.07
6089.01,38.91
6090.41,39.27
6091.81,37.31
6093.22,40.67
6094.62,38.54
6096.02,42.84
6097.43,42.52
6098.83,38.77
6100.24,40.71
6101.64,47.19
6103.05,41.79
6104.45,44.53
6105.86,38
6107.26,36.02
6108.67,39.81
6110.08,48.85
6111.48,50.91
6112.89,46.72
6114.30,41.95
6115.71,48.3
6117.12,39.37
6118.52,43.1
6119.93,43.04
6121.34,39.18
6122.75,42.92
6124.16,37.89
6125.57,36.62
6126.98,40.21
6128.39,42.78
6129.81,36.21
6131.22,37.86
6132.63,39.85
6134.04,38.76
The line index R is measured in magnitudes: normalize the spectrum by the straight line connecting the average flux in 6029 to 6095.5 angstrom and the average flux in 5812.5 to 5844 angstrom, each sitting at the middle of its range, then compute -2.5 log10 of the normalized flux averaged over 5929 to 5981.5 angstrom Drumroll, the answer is 0.03 mag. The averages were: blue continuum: 41.3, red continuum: 41.7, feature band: 40.3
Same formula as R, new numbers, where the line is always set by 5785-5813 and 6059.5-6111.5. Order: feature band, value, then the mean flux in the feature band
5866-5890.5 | 0.091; 37.8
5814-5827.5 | -0.031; 42.1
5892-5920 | 0.068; 38.7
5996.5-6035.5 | 0.054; 39.6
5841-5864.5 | 0.006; 40.8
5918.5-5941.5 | 0.062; 39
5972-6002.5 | 0.010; 41.1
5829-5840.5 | 0.040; 39.5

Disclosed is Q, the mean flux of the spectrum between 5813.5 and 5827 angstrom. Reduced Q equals 41.9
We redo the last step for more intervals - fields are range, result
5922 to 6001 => 40.4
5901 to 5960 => 40.9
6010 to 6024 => 40.3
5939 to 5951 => 40.8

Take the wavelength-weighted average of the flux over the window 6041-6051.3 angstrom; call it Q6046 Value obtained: 40.6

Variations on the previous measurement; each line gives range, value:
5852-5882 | 40.5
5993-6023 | 40.1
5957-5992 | 40.9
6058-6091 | 42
